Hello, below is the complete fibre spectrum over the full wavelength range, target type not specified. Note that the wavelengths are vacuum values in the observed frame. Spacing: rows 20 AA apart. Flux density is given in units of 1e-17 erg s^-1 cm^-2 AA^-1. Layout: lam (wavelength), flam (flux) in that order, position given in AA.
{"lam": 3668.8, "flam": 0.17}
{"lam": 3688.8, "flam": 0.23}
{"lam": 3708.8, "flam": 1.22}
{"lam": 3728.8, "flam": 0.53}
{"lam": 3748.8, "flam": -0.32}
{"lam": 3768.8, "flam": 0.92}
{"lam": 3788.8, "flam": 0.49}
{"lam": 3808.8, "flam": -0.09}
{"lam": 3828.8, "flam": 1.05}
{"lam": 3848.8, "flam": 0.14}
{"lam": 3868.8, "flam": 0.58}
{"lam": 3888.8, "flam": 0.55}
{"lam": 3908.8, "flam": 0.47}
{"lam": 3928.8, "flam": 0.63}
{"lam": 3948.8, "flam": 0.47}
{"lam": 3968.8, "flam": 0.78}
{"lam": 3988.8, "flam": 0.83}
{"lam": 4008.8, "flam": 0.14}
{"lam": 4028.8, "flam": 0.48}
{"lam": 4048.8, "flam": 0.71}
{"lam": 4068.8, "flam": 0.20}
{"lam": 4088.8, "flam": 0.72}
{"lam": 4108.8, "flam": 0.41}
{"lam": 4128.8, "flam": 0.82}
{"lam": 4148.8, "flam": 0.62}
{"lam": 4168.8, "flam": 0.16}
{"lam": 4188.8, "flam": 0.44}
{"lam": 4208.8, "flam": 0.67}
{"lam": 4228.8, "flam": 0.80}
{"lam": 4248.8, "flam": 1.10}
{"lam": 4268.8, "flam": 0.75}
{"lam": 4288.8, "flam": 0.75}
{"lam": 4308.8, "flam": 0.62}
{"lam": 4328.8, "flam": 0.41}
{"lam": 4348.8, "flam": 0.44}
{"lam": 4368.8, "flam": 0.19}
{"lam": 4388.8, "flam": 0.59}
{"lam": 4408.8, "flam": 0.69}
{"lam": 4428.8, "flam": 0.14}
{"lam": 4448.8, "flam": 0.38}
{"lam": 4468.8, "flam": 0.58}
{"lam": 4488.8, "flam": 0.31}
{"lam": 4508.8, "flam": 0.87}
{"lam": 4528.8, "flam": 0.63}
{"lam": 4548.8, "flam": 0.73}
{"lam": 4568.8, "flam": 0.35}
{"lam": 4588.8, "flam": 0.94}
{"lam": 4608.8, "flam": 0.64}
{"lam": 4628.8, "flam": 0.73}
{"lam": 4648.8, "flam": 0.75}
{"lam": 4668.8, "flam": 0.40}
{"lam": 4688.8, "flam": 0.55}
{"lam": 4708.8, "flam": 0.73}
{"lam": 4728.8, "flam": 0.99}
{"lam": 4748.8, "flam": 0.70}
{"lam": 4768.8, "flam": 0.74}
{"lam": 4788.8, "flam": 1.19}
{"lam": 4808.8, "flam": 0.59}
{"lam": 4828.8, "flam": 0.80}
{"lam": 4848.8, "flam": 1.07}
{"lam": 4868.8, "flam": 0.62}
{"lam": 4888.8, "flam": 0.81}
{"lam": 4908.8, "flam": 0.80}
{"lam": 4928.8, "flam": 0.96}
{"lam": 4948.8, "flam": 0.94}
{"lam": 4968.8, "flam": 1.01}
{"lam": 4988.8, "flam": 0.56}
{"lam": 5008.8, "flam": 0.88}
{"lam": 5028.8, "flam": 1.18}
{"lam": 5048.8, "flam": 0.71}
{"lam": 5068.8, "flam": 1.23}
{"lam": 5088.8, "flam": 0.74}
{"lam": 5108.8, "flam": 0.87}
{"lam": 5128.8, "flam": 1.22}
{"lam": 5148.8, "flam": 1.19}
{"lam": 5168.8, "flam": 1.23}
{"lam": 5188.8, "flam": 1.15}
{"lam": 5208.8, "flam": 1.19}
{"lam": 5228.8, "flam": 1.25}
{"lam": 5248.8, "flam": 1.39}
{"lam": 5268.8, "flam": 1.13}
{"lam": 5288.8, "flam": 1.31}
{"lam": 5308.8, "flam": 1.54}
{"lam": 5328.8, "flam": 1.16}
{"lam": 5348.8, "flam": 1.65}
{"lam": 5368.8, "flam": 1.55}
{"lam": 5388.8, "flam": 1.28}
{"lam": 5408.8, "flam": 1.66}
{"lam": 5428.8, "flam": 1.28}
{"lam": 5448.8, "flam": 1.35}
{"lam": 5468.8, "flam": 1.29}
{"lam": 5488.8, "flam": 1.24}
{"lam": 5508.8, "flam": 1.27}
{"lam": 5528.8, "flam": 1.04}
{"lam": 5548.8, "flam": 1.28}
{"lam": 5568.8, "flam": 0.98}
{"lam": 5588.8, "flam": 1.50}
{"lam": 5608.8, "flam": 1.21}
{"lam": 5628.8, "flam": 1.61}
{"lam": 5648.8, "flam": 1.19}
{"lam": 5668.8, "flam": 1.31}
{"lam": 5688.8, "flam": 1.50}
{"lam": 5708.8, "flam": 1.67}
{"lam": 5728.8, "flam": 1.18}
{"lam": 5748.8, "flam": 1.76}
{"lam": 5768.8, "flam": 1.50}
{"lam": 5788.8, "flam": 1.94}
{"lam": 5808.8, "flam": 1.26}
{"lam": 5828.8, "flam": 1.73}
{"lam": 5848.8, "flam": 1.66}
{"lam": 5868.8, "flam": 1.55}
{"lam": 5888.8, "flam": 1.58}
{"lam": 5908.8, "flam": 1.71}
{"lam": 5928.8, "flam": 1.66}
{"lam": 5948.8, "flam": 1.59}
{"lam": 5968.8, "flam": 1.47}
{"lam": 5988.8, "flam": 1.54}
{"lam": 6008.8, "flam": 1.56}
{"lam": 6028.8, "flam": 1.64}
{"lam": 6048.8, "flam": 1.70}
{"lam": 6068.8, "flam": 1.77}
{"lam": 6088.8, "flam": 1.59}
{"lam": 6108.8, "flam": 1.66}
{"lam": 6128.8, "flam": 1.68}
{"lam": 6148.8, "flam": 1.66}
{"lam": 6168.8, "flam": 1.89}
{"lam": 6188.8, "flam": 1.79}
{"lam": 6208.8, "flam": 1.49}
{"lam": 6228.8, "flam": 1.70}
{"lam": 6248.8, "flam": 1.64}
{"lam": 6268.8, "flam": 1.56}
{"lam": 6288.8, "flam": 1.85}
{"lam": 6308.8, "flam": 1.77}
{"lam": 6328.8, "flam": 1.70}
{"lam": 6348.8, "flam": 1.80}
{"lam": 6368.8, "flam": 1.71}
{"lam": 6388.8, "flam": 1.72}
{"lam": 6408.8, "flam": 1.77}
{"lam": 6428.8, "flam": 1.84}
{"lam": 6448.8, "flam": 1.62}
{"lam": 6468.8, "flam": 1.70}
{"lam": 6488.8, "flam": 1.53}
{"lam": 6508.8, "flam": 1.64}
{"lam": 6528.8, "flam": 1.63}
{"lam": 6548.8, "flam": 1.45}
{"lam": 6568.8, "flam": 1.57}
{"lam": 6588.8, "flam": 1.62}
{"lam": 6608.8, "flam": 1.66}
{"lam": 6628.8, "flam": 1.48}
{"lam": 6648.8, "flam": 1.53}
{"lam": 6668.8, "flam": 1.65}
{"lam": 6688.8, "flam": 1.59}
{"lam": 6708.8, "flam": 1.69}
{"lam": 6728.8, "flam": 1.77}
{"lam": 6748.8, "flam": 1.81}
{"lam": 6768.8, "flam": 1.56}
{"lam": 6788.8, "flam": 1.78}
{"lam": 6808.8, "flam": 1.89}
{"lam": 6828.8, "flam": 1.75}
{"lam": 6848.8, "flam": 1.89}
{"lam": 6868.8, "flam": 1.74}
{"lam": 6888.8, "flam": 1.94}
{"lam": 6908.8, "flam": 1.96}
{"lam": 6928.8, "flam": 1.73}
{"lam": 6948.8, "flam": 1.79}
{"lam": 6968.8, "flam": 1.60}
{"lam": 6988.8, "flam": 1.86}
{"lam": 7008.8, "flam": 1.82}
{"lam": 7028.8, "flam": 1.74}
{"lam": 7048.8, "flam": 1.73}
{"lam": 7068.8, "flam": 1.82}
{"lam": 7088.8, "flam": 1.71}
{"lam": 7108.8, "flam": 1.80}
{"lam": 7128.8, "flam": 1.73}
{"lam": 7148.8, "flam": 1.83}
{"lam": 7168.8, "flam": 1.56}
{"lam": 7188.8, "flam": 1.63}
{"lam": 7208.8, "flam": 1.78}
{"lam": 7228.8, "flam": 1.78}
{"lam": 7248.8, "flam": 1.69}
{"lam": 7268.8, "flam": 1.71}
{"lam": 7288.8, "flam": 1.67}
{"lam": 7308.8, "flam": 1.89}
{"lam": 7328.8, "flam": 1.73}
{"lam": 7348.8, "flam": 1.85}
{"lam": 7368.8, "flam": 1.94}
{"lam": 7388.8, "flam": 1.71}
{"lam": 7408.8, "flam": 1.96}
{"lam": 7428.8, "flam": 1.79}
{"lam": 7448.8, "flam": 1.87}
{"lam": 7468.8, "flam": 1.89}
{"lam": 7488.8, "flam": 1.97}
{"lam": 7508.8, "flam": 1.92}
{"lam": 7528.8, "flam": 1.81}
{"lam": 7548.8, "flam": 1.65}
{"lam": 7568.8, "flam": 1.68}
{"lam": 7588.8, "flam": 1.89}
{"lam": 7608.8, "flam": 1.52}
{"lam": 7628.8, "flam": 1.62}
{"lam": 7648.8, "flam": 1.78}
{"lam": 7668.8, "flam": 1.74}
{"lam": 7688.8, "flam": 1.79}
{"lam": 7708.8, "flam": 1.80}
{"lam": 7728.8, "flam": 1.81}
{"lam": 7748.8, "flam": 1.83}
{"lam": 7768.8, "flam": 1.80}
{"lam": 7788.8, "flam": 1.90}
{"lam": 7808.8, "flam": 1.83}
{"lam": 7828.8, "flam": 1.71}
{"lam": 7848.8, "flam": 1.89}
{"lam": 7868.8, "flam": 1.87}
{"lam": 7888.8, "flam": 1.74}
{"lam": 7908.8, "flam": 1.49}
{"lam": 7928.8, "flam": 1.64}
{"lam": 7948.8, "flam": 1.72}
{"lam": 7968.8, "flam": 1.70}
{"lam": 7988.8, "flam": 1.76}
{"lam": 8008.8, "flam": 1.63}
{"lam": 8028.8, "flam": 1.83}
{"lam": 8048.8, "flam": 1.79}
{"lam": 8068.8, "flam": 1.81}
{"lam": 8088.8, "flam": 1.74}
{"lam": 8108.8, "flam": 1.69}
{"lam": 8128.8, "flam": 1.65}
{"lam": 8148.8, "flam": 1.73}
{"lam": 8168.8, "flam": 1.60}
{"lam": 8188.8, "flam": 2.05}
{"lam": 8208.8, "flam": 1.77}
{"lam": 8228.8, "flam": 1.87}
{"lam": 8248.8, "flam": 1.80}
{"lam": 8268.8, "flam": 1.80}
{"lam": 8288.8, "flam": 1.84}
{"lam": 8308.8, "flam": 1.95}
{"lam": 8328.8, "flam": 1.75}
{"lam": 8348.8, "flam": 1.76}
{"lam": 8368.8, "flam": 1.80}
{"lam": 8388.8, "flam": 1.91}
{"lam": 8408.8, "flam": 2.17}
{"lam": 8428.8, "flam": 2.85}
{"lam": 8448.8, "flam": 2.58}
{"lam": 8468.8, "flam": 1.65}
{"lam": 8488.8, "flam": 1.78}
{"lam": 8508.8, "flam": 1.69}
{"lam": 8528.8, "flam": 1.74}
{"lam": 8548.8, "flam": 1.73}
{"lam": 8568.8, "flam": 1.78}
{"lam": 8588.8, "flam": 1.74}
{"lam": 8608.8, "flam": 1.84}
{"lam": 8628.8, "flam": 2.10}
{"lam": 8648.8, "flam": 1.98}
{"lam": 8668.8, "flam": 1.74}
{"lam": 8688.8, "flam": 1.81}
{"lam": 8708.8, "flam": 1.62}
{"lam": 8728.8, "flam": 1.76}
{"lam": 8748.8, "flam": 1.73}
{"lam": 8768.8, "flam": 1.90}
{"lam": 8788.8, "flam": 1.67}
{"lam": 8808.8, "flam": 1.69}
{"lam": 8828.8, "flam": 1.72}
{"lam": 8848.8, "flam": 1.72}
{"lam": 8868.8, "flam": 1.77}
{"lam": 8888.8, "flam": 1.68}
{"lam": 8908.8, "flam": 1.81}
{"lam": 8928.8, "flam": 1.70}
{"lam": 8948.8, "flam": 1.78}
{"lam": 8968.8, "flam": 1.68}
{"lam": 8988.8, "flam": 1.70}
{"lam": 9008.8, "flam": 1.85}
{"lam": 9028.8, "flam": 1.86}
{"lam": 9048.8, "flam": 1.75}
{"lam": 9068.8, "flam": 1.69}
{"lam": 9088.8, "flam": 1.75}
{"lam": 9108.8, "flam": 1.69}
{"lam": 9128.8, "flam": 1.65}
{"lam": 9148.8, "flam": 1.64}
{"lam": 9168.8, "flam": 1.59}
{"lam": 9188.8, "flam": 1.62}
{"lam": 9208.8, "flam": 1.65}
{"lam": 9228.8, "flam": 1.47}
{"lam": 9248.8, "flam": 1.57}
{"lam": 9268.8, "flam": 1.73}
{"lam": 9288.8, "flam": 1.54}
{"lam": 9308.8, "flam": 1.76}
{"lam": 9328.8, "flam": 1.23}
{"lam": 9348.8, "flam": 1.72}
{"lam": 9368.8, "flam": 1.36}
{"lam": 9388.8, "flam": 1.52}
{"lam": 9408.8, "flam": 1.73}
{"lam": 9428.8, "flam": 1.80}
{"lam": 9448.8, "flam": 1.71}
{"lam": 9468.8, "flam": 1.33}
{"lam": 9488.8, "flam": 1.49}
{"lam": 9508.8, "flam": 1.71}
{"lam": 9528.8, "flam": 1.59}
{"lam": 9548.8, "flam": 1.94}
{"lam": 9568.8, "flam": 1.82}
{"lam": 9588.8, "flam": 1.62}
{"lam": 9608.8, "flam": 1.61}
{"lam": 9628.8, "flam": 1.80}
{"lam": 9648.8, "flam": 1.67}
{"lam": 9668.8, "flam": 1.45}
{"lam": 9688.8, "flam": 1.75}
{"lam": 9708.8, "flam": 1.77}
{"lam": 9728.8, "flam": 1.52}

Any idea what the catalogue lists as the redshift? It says 0.283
